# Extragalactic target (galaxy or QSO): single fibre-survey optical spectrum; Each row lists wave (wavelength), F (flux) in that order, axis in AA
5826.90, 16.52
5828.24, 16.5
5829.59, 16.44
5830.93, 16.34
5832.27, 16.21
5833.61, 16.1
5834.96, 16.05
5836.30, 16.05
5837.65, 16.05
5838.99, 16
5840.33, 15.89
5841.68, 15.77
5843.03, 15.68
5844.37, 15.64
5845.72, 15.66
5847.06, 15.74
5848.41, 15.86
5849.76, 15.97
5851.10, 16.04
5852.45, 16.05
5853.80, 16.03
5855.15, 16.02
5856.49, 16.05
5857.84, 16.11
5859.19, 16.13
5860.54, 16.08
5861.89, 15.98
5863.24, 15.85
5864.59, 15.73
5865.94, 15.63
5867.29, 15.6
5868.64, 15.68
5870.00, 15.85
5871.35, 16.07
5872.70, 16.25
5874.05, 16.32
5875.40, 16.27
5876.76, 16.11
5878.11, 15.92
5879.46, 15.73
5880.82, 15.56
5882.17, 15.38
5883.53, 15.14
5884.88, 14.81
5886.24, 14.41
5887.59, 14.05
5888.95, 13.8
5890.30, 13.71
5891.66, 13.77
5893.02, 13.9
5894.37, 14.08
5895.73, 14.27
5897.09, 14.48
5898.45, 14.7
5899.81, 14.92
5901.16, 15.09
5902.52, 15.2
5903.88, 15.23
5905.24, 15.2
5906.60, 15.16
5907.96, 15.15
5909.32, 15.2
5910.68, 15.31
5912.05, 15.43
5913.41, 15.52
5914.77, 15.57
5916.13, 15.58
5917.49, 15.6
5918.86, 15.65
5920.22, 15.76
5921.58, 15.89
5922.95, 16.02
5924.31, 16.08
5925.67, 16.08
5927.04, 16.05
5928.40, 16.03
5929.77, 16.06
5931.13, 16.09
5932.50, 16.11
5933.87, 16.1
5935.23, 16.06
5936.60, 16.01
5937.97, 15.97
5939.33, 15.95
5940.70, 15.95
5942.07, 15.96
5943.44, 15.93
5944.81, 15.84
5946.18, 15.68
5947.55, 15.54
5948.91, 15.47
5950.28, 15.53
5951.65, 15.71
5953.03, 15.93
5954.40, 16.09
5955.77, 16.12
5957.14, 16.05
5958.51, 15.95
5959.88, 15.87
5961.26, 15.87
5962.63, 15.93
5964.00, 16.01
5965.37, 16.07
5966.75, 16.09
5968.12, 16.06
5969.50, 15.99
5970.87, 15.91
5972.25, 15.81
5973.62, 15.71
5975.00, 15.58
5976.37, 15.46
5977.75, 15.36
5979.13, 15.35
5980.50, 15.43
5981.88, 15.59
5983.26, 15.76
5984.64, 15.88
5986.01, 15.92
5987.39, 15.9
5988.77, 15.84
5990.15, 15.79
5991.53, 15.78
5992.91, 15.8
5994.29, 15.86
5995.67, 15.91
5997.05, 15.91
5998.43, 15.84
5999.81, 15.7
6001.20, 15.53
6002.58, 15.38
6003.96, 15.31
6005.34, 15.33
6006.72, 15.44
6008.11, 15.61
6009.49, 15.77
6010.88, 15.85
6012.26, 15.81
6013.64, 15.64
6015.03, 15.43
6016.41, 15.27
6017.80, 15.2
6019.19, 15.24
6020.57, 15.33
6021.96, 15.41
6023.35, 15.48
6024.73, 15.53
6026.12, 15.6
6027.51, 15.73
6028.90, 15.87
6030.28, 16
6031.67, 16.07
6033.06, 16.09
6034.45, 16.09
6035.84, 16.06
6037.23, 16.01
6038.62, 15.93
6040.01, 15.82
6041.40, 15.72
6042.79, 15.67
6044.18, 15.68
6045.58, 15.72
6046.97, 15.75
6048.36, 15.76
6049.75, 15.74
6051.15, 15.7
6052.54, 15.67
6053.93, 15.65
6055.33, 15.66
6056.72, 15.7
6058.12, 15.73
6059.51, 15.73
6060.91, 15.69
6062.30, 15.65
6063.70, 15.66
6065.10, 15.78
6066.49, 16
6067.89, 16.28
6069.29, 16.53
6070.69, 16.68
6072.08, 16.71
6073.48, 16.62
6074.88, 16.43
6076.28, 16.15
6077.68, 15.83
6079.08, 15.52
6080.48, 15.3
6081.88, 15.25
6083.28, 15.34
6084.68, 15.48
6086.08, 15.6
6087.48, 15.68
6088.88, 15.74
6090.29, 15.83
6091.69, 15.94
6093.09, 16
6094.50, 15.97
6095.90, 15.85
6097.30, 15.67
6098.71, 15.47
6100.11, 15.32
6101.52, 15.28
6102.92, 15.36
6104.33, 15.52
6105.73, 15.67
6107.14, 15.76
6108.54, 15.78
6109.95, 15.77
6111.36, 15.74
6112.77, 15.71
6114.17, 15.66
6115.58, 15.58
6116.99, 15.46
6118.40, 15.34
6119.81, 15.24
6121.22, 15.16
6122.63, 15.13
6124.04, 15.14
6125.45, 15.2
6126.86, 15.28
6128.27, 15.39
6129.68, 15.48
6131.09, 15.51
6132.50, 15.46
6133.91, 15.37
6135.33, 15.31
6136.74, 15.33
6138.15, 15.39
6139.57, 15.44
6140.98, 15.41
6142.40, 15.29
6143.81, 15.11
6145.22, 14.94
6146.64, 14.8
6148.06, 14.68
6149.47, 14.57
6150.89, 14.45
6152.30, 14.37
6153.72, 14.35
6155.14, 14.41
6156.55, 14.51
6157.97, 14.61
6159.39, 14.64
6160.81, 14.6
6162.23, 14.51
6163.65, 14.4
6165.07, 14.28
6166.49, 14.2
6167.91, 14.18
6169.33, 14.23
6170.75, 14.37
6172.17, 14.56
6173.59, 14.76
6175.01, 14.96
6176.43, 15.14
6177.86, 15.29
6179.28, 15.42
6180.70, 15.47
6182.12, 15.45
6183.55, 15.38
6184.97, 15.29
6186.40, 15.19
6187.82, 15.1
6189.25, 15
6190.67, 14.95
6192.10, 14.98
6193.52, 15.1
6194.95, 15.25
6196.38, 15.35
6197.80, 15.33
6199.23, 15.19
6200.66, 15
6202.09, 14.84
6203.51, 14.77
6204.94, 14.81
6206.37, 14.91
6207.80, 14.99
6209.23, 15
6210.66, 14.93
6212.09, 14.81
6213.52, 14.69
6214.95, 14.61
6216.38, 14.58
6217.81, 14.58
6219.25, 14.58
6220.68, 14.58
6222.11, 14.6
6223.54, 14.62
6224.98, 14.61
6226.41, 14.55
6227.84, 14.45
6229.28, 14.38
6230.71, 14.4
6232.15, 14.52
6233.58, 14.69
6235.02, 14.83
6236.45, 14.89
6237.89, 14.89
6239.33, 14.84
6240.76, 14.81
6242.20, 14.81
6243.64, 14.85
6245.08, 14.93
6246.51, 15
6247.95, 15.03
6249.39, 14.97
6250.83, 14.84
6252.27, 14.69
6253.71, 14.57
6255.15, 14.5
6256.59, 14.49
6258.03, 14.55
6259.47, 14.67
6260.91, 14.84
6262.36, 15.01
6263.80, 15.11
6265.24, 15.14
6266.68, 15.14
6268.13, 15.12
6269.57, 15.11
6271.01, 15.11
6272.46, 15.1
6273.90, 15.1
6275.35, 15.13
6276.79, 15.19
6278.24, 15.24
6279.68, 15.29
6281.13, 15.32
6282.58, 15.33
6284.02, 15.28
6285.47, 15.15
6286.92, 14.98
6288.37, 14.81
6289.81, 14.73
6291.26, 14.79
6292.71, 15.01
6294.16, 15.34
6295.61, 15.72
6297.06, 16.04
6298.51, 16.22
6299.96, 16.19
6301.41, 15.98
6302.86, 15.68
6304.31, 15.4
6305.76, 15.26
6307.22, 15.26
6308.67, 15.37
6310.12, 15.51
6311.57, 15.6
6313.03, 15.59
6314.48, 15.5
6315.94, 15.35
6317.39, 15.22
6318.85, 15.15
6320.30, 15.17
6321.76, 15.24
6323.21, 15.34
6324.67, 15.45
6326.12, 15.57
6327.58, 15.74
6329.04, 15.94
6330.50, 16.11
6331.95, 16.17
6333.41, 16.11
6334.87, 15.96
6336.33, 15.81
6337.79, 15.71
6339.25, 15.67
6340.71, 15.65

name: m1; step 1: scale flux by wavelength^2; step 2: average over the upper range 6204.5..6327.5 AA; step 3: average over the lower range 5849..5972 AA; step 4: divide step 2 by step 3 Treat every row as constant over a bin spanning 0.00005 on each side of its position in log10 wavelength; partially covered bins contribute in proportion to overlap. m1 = 1.1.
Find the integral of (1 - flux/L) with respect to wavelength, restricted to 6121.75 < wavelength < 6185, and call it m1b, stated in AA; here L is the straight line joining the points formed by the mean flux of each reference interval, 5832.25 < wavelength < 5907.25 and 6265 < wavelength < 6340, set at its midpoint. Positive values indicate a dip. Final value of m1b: 2.1 AA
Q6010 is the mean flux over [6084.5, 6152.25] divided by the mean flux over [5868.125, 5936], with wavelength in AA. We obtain 1.00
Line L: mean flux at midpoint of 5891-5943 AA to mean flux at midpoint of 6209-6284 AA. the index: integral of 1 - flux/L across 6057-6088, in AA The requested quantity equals -1.5 AA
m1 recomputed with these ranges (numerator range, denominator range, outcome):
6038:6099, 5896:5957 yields 1.06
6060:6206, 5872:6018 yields 1.04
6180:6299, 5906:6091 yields 1.03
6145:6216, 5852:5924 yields 1.06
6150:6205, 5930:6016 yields 1.01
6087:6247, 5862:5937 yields 1.07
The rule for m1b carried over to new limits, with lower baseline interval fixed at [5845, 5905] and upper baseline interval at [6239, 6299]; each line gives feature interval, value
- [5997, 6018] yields -0.4 AA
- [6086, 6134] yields -1.1 AA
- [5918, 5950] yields -1.2 AA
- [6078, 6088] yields -0.2 AA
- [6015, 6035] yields -0.5 AA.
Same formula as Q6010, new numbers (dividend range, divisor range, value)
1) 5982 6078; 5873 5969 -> 1.02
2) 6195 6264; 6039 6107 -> 0.94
